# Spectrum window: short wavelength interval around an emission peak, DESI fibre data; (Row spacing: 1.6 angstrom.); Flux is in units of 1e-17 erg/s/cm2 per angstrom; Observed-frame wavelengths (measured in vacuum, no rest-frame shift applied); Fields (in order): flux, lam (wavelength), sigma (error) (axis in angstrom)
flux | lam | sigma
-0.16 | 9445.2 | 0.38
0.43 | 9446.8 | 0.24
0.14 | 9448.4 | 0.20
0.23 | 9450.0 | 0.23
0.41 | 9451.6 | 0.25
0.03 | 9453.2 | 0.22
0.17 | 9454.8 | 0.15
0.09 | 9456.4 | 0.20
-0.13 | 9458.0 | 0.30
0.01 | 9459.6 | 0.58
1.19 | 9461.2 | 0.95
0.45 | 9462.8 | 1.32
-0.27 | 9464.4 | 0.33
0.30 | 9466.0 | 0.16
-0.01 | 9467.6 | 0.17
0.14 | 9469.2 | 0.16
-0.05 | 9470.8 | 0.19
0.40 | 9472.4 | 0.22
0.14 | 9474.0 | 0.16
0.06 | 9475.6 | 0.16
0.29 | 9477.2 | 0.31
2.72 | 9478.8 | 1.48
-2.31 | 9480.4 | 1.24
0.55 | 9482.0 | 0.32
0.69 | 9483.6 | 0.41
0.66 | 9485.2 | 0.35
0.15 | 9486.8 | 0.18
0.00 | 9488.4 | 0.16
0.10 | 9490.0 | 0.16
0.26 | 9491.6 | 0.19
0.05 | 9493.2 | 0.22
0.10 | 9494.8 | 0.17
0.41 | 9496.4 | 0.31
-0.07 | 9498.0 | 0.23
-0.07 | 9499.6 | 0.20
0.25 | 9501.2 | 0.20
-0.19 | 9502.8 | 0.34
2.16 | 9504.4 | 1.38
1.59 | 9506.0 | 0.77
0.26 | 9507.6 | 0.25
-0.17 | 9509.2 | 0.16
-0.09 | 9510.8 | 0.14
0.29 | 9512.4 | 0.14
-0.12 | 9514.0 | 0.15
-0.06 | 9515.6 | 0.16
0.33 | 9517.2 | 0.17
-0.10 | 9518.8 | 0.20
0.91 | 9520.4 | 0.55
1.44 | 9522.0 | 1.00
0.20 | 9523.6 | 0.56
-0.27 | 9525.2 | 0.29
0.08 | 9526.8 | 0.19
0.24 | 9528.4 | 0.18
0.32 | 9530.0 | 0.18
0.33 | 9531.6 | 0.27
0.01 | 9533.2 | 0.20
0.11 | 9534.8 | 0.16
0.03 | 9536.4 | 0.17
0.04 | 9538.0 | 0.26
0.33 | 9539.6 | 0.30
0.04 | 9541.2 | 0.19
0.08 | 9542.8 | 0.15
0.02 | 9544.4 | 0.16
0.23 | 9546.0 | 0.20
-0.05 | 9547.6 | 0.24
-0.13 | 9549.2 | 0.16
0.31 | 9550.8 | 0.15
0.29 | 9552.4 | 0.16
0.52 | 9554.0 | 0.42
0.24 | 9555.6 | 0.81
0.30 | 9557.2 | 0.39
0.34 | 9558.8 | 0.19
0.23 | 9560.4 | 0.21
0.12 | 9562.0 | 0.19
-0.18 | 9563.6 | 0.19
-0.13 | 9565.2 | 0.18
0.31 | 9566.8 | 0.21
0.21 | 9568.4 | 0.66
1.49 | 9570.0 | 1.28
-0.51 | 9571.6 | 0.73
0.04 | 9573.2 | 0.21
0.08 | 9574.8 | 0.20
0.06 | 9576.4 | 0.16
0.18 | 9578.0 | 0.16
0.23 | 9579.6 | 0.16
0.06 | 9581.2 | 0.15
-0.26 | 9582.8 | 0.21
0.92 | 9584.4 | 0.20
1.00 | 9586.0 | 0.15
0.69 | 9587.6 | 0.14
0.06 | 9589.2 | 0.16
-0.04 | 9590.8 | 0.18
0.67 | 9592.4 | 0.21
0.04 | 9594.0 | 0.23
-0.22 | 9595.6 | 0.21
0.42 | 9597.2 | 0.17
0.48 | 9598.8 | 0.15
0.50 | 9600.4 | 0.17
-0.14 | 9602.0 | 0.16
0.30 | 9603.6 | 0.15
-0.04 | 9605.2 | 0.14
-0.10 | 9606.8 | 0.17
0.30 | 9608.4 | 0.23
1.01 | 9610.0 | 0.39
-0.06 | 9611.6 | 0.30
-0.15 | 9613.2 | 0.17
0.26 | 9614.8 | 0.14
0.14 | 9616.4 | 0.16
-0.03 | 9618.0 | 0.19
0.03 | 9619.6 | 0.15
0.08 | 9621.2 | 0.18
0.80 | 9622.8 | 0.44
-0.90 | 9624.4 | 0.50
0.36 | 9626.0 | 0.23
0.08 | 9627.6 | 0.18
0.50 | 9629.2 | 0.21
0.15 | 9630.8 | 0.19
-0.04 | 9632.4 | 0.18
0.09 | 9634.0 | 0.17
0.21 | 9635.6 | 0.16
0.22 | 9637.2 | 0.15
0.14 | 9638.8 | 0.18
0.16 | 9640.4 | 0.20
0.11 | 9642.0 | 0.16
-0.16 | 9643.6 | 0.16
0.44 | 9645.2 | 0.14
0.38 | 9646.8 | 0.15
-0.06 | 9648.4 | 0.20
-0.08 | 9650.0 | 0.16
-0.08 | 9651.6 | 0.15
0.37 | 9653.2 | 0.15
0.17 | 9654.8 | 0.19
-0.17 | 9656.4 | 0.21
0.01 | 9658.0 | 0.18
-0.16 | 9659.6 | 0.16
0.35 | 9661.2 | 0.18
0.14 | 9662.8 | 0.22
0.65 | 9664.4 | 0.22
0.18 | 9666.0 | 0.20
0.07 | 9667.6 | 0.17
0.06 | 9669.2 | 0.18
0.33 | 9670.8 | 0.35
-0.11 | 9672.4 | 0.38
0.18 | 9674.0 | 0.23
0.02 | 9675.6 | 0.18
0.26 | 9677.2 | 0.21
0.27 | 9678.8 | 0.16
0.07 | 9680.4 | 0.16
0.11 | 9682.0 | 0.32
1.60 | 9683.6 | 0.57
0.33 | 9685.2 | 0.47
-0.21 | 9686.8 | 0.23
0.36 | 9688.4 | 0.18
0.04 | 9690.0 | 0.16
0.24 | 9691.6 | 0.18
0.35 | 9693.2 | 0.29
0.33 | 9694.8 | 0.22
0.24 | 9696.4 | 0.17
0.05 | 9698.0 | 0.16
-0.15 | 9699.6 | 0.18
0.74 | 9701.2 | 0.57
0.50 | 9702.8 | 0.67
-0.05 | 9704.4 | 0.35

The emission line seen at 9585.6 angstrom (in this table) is H-beta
